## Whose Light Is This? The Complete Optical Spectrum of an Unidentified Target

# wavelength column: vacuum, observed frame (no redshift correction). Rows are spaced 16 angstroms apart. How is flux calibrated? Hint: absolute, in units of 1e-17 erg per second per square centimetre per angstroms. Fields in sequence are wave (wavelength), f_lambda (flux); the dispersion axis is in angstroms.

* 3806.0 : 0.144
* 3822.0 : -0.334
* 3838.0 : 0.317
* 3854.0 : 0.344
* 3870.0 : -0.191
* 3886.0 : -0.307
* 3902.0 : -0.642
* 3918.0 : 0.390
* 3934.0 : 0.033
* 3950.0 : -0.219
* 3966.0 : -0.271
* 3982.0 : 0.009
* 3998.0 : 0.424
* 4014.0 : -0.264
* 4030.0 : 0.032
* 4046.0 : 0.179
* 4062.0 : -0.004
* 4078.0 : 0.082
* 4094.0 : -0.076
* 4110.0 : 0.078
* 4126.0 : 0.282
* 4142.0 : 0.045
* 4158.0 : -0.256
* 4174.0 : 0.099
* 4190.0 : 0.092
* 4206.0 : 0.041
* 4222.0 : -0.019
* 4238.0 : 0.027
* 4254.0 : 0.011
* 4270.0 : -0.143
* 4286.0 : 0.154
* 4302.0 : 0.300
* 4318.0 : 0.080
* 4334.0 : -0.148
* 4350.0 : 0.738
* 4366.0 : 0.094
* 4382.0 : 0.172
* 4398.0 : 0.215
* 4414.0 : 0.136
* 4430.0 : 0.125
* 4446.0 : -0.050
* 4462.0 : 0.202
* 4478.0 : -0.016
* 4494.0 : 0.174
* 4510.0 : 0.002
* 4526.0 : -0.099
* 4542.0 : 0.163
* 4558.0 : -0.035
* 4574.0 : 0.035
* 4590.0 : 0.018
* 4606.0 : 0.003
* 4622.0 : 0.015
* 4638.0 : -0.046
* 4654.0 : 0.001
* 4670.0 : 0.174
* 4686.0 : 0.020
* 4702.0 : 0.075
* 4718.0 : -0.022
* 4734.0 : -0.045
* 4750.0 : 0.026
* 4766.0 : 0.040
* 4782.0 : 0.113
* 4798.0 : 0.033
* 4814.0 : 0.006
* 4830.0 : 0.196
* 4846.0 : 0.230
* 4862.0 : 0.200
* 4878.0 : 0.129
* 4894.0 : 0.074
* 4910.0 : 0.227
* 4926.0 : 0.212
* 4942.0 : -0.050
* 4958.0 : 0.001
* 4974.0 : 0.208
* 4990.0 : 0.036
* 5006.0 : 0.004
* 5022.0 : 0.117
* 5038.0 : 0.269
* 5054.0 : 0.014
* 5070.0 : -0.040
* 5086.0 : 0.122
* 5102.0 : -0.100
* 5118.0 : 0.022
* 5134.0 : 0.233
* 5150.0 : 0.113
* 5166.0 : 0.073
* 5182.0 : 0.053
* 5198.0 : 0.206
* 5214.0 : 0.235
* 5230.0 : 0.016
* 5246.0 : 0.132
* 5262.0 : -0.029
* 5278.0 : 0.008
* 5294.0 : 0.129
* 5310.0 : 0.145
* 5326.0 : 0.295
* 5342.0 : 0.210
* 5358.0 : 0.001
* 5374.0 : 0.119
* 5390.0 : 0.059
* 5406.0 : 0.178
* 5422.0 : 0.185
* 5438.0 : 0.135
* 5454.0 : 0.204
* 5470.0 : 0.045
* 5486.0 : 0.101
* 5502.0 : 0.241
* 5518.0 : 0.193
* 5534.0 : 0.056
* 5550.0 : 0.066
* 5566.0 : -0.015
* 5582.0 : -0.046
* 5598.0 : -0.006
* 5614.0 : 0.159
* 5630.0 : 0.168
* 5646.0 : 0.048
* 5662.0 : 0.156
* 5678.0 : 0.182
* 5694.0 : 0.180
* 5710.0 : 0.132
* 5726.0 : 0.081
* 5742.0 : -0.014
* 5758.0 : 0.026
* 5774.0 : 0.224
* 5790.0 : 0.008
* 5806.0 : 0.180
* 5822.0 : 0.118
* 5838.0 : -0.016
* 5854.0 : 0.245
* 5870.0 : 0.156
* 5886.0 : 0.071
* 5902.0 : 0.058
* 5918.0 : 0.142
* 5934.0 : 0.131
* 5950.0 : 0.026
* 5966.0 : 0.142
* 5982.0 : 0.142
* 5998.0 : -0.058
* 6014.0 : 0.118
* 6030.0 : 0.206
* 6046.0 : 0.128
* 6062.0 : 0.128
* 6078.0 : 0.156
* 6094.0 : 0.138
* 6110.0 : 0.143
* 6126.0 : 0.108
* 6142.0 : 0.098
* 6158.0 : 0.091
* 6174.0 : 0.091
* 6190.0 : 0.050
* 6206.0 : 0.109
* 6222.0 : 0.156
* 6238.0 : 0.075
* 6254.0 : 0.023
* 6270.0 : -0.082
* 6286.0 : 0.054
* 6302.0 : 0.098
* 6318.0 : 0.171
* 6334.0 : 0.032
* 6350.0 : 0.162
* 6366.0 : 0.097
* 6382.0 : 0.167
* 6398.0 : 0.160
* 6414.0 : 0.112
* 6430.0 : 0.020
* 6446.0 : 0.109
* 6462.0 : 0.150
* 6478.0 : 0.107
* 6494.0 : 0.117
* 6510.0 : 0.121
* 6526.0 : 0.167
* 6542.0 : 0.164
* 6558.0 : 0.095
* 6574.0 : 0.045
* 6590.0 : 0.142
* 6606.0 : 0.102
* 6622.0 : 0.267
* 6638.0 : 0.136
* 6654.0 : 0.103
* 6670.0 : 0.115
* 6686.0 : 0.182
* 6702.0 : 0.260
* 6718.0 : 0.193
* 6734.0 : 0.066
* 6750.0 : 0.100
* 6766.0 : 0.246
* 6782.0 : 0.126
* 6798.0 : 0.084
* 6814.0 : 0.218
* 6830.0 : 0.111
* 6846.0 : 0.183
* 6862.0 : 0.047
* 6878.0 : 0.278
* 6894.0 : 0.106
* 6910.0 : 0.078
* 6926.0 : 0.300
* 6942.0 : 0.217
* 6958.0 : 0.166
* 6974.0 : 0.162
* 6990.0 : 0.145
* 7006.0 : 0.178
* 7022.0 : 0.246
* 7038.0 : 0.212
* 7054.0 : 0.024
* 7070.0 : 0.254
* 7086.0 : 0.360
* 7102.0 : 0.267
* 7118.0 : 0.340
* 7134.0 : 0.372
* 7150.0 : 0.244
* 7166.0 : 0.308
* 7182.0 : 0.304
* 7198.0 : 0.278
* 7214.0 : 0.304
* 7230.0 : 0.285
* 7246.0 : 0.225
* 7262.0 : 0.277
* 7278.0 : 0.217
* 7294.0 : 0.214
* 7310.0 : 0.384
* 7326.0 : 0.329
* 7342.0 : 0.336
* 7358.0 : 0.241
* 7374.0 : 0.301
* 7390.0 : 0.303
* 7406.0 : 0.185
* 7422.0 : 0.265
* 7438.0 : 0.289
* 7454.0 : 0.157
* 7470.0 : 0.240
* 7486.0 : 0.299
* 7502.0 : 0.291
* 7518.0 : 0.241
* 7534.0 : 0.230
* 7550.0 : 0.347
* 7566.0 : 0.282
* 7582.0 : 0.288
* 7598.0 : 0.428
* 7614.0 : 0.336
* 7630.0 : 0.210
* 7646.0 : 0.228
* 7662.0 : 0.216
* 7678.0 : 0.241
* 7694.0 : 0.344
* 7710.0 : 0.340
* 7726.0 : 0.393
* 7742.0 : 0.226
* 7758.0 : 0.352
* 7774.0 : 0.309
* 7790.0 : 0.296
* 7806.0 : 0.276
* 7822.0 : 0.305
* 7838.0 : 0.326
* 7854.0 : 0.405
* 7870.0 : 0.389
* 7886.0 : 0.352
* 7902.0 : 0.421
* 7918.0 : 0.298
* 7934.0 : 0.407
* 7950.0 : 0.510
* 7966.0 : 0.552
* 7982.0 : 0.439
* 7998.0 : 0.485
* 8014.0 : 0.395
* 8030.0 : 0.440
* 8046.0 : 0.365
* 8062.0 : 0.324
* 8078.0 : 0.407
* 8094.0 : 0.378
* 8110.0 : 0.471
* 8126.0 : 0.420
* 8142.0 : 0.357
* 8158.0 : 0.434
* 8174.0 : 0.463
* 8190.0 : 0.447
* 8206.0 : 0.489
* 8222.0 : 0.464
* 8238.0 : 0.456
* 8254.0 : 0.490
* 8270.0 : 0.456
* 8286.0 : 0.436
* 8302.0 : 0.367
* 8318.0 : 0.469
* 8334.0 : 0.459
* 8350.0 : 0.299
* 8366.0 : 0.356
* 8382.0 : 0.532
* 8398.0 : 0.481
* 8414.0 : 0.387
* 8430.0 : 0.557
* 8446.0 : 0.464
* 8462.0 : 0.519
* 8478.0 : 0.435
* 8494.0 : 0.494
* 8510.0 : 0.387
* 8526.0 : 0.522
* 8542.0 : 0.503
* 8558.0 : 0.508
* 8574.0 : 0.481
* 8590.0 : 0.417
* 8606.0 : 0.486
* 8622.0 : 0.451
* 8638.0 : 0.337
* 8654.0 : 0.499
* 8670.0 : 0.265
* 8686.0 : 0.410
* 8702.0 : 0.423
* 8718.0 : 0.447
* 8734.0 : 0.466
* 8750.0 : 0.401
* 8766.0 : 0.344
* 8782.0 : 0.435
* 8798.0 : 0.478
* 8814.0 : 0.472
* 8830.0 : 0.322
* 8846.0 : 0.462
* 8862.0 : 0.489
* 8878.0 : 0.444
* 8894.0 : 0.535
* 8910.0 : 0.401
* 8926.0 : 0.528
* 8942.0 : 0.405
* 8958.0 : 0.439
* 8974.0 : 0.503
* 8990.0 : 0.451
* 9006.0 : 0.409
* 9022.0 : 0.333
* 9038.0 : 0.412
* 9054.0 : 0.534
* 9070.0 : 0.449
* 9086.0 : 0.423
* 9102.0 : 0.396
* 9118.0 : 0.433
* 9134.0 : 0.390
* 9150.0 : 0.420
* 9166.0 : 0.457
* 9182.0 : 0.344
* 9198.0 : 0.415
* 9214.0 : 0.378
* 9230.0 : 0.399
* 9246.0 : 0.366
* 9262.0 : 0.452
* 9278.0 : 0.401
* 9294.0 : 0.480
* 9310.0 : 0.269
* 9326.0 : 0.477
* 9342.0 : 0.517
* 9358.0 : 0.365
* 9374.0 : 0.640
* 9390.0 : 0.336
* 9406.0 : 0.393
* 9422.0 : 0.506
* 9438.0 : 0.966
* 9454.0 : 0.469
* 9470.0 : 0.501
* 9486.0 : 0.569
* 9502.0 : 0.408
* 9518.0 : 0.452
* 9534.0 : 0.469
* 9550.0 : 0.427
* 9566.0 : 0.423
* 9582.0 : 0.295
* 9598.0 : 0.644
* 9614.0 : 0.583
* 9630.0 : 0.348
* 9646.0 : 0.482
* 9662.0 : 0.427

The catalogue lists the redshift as 0.775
